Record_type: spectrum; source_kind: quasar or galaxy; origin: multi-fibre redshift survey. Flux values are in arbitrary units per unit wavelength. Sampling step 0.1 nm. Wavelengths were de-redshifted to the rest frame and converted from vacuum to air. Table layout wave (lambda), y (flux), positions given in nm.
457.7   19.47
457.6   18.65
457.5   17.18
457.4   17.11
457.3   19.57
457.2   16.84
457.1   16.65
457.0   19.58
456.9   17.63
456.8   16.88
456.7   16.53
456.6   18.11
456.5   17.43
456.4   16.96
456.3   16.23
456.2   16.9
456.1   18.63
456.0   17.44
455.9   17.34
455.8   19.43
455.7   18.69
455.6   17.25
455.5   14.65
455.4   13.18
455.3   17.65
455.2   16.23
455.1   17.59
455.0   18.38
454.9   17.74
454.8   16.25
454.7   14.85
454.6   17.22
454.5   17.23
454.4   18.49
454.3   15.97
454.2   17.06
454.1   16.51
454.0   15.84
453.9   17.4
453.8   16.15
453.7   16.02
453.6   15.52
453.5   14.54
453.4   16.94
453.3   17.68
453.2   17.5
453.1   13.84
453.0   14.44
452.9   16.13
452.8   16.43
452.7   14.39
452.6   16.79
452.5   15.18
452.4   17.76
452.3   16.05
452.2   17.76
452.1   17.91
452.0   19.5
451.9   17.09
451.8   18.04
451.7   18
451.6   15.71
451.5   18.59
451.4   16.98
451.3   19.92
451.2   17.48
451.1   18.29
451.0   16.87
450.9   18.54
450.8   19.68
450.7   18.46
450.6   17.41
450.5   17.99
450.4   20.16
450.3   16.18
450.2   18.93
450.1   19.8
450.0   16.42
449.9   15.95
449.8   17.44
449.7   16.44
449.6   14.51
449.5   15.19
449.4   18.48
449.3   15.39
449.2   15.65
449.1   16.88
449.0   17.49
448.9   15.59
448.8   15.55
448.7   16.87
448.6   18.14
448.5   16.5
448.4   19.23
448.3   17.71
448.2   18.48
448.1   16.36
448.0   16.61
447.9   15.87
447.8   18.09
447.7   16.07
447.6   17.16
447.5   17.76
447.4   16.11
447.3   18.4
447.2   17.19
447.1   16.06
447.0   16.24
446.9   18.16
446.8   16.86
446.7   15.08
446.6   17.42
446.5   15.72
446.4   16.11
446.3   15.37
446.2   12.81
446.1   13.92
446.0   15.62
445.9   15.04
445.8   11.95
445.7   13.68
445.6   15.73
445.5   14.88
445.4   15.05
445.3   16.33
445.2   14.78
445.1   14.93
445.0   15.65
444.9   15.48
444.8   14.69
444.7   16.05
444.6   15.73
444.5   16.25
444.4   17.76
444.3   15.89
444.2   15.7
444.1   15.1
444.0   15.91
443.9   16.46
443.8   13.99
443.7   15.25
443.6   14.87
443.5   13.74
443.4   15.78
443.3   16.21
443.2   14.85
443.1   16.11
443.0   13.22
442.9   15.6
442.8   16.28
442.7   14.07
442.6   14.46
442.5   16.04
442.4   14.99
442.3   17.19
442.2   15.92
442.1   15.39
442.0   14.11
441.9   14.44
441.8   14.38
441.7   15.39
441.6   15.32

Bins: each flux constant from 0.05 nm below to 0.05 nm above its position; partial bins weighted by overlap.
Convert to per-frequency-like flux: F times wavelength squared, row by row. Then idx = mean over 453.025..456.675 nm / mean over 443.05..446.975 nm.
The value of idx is 1.14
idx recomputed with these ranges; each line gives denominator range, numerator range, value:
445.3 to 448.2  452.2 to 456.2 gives 1.07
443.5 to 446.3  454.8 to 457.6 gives 1.20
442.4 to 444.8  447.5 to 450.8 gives 1.14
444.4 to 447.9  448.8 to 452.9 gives 1.11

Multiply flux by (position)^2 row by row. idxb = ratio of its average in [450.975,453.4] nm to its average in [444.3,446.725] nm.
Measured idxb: 1.15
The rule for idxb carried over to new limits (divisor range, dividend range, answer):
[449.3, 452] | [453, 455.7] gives 0.95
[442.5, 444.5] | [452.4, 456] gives 1.13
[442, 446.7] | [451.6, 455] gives 1.13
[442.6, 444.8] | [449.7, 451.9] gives 1.20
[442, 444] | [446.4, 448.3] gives 1.13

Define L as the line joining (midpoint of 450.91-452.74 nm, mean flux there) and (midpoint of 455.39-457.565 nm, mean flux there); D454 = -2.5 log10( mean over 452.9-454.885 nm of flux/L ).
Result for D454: 0.07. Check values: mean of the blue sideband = 17.4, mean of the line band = 16.3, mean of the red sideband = 17.4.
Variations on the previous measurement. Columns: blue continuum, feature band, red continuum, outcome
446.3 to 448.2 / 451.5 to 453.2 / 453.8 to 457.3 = 0.02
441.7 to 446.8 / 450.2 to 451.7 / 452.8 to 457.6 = -0.11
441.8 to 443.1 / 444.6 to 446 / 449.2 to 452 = 0.07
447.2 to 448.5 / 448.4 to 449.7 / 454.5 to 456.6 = 0.05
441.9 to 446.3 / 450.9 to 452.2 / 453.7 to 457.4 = -0.09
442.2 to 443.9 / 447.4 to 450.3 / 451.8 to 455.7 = -0.06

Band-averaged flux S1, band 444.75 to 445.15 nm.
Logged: 15.2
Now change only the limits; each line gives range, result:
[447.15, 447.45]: 17.2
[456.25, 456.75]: 17.1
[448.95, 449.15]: 17.2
